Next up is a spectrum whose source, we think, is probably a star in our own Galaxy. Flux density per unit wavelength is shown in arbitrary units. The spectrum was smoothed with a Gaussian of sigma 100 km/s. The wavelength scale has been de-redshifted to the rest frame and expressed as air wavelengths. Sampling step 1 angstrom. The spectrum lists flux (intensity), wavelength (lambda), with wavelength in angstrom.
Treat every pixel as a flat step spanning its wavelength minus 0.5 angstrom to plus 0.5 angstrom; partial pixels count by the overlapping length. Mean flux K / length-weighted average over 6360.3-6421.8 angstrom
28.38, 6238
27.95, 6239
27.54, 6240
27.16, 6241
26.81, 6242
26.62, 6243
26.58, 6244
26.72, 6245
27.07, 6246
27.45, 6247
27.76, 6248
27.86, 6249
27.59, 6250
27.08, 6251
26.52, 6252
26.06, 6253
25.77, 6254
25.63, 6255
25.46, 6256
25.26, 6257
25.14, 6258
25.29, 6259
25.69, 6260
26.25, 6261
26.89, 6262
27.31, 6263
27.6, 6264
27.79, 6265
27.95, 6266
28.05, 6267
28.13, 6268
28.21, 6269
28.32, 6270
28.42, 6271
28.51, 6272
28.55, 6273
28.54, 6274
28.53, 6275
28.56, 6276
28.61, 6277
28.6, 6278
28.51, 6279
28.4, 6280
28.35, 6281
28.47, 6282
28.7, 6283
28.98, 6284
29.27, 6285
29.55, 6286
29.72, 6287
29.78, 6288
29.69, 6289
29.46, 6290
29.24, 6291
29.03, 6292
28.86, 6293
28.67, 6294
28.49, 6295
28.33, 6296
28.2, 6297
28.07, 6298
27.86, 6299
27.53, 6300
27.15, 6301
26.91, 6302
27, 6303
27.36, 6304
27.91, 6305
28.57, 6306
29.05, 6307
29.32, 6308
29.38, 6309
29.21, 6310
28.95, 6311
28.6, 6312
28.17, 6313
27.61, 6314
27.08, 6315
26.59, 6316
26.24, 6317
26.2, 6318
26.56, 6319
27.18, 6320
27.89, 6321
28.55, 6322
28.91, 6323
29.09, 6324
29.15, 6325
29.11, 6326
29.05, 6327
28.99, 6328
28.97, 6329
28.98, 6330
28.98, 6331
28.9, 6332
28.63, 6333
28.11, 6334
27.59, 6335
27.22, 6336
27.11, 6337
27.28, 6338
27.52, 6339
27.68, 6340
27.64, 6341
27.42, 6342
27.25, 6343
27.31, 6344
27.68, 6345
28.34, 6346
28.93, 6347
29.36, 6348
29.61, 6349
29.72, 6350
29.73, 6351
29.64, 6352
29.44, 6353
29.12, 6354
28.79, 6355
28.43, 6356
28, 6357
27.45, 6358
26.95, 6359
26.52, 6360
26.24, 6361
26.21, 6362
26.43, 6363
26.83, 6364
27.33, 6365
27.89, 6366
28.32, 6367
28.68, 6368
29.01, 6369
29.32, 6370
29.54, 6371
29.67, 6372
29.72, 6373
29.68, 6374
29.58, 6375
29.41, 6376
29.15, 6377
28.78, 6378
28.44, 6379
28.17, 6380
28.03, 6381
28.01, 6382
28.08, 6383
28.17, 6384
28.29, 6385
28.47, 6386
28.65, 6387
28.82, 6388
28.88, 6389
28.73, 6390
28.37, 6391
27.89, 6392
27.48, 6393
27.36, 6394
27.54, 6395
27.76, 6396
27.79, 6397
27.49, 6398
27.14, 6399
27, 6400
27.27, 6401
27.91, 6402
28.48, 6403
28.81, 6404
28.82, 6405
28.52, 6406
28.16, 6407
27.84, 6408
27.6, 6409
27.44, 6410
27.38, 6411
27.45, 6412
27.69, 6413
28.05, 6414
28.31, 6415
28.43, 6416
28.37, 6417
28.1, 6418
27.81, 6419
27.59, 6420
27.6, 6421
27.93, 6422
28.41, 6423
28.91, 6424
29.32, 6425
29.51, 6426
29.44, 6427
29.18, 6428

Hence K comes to 28.1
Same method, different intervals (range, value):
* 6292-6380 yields 28.2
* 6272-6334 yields 28.4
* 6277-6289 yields 29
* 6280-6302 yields 28.7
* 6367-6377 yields 29.3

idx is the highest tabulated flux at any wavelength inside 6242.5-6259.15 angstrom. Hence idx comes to 27.86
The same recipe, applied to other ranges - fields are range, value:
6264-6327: 29.78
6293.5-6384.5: 29.73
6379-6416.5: 28.88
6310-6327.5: 29.21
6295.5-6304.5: 28.33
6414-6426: 29.51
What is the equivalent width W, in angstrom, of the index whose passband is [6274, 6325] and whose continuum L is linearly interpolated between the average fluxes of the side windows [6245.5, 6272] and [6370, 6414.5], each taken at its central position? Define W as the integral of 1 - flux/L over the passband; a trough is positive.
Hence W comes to -1.8 angstrom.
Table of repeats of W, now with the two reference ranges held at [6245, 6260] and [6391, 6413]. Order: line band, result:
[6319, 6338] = -0.9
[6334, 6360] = -0.9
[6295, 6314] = -0.9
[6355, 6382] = -0.7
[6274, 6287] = -1.0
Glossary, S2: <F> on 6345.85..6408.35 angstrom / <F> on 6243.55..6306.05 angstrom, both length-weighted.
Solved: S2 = 1.02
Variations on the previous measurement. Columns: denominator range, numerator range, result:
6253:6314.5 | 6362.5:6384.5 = 1.02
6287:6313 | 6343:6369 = 0.99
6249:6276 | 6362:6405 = 1.04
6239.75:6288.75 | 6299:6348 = 1.02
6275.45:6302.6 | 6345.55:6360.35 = 1.00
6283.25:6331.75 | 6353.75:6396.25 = 0.99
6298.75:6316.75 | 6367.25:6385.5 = 1.03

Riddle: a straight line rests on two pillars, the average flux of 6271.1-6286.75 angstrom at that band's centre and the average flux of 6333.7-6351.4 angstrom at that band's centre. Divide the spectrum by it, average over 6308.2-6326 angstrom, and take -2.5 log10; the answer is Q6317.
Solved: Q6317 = 0.012 mag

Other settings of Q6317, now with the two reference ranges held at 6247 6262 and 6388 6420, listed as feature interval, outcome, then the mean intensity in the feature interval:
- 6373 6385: -0.04 mag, 28.7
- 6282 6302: -0.08 mag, 28.7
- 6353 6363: -0.01 mag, 27.6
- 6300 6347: -0.04 mag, 28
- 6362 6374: -0.03 mag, 28.4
